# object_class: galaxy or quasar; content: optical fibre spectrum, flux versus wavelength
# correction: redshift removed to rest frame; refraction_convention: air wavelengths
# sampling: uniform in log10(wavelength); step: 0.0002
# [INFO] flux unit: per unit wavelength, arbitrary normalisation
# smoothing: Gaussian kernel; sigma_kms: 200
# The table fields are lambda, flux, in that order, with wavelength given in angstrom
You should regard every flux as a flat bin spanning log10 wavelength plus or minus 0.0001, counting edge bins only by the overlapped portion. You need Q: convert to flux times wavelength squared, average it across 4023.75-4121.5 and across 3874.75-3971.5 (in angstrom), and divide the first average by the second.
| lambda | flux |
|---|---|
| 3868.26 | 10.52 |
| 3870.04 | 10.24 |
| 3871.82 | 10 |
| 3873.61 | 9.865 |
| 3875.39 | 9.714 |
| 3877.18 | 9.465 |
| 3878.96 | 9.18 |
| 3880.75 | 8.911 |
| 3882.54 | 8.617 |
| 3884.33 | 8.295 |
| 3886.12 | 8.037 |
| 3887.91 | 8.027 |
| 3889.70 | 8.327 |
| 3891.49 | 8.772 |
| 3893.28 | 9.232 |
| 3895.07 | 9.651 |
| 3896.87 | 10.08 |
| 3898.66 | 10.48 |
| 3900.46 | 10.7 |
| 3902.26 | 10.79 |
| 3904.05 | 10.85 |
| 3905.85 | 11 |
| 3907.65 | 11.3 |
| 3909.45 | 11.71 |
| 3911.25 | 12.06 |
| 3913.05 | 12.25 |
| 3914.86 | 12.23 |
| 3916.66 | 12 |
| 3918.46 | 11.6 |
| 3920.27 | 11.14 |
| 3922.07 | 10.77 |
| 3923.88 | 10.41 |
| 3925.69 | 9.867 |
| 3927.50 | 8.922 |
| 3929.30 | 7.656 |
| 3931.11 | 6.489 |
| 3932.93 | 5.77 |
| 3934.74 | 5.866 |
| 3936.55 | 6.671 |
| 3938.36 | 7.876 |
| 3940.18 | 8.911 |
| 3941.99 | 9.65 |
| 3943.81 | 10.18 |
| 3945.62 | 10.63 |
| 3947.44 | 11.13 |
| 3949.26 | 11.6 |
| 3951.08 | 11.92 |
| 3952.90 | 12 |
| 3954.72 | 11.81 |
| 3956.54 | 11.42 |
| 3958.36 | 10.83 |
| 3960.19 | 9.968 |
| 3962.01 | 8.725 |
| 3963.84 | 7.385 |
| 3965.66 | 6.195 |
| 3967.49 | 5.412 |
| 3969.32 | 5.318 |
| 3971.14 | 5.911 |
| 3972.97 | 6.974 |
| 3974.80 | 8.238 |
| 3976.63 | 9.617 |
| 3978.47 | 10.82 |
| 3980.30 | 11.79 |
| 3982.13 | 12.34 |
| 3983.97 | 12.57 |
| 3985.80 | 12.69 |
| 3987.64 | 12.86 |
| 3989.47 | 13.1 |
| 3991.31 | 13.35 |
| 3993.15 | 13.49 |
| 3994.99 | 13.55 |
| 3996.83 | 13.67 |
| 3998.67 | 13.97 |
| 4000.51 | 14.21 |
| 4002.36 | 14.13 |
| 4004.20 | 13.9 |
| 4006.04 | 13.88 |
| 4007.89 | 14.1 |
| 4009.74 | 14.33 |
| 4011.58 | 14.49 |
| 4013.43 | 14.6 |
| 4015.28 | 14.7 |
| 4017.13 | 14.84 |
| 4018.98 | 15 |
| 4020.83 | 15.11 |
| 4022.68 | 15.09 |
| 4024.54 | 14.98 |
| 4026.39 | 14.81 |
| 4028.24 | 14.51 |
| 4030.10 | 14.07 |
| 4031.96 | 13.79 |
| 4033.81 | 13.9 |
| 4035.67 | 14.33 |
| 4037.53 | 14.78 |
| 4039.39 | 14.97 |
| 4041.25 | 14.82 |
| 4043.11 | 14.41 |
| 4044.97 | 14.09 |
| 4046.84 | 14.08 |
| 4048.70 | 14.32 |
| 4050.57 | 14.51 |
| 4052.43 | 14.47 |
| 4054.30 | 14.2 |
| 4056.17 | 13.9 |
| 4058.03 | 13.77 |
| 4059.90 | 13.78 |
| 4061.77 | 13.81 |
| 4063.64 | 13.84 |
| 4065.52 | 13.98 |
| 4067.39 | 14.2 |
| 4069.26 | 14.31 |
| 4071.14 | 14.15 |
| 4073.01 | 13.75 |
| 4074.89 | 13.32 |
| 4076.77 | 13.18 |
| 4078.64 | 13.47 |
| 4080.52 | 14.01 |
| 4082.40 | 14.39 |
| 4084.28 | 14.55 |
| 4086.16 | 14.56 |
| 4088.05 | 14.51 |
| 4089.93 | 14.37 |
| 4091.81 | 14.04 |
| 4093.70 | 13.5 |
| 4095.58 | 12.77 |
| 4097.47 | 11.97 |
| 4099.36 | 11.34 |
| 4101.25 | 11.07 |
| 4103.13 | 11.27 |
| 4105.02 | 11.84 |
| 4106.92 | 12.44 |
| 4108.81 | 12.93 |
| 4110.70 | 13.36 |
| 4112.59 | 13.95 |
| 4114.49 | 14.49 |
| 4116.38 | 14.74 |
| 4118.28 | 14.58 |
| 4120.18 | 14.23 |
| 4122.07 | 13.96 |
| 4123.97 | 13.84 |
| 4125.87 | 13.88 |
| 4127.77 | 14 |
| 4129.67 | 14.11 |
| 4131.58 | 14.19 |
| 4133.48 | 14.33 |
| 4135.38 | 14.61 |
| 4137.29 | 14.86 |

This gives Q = 1.56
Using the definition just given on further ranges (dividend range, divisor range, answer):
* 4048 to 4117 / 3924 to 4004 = 1.41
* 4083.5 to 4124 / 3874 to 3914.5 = 1.50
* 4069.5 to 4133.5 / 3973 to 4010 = 1.13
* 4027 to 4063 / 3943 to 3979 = 1.60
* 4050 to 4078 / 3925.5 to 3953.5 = 1.64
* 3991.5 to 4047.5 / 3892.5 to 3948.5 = 1.52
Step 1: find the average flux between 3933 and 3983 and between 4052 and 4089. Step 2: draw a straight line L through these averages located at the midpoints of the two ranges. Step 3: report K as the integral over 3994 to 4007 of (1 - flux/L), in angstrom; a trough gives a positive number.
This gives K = -3.4 angstrom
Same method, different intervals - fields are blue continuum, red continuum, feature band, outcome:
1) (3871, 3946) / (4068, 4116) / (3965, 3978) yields 4.7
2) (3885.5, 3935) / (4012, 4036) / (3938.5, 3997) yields 9.2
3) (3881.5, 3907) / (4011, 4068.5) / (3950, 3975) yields 6.4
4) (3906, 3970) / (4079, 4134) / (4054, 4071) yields -1.9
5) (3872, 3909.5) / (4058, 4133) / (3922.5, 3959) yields 3.9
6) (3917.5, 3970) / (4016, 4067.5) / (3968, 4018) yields -1.7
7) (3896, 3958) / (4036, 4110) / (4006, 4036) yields -5.0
